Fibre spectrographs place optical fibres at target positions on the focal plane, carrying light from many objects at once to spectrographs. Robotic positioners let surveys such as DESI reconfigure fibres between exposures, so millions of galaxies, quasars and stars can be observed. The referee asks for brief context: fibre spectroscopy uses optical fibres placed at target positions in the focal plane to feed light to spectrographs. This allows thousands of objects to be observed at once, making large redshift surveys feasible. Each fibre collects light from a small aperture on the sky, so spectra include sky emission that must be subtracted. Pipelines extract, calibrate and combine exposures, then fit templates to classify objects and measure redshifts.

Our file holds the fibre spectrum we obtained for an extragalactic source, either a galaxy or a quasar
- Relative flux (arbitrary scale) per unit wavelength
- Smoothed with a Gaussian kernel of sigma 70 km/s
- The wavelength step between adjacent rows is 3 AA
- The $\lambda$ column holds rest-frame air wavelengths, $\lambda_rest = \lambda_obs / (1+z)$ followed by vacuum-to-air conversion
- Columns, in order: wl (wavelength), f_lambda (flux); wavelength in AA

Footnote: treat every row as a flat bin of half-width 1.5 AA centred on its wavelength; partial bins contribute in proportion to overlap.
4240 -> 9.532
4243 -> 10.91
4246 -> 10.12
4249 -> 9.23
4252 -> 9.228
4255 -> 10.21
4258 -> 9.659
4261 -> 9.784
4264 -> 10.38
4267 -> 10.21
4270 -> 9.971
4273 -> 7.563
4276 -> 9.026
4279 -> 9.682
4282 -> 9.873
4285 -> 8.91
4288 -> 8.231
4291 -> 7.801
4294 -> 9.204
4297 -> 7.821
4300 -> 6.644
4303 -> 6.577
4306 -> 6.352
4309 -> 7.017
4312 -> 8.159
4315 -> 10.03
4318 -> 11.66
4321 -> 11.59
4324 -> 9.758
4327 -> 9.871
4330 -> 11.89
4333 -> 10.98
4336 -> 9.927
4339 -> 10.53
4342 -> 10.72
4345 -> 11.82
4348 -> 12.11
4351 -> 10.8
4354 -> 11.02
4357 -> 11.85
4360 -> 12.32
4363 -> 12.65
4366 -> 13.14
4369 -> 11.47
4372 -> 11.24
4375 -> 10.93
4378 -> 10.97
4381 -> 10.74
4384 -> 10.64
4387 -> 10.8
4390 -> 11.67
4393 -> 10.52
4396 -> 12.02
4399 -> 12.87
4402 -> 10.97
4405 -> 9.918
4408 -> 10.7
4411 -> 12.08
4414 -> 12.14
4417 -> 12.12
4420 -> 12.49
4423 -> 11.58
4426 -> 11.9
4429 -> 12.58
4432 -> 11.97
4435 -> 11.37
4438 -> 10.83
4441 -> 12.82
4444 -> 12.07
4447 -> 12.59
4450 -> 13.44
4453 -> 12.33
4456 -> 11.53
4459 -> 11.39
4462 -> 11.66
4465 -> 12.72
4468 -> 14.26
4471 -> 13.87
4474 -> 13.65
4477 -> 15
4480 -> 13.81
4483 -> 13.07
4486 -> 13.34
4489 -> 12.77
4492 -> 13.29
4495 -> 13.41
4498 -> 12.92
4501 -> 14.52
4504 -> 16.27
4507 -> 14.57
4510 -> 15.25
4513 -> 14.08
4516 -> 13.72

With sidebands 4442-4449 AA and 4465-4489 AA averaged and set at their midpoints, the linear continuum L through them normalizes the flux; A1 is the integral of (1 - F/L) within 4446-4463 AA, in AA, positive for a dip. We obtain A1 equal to 0.8 AA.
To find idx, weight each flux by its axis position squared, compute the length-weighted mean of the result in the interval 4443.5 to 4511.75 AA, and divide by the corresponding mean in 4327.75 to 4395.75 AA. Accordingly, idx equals 1.25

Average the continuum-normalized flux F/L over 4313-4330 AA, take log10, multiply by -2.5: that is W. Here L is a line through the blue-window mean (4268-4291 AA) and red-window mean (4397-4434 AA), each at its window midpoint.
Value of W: -0.083 mag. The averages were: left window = 8.98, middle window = 10.6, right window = 11.8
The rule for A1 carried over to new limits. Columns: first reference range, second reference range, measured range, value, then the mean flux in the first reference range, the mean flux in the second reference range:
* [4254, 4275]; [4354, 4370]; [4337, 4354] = 0.9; 9.65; 12.2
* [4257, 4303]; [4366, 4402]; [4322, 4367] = -3.7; 8.9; 11.3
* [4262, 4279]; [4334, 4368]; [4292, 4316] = 6.1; 9.46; 11.5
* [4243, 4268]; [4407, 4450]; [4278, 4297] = 2.7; 9.91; 12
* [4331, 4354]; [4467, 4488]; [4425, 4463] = 3.1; 11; 13.8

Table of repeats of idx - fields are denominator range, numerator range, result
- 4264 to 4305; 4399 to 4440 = 1.44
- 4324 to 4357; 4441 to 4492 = 1.25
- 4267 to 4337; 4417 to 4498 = 1.50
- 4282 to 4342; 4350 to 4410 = 1.28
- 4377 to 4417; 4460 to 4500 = 1.23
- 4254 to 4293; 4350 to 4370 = 1.33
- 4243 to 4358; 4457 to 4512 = 1.54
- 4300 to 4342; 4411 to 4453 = 1.34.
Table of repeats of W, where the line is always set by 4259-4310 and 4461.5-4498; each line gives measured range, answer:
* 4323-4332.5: -0.102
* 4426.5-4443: 0.035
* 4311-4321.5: -0.109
